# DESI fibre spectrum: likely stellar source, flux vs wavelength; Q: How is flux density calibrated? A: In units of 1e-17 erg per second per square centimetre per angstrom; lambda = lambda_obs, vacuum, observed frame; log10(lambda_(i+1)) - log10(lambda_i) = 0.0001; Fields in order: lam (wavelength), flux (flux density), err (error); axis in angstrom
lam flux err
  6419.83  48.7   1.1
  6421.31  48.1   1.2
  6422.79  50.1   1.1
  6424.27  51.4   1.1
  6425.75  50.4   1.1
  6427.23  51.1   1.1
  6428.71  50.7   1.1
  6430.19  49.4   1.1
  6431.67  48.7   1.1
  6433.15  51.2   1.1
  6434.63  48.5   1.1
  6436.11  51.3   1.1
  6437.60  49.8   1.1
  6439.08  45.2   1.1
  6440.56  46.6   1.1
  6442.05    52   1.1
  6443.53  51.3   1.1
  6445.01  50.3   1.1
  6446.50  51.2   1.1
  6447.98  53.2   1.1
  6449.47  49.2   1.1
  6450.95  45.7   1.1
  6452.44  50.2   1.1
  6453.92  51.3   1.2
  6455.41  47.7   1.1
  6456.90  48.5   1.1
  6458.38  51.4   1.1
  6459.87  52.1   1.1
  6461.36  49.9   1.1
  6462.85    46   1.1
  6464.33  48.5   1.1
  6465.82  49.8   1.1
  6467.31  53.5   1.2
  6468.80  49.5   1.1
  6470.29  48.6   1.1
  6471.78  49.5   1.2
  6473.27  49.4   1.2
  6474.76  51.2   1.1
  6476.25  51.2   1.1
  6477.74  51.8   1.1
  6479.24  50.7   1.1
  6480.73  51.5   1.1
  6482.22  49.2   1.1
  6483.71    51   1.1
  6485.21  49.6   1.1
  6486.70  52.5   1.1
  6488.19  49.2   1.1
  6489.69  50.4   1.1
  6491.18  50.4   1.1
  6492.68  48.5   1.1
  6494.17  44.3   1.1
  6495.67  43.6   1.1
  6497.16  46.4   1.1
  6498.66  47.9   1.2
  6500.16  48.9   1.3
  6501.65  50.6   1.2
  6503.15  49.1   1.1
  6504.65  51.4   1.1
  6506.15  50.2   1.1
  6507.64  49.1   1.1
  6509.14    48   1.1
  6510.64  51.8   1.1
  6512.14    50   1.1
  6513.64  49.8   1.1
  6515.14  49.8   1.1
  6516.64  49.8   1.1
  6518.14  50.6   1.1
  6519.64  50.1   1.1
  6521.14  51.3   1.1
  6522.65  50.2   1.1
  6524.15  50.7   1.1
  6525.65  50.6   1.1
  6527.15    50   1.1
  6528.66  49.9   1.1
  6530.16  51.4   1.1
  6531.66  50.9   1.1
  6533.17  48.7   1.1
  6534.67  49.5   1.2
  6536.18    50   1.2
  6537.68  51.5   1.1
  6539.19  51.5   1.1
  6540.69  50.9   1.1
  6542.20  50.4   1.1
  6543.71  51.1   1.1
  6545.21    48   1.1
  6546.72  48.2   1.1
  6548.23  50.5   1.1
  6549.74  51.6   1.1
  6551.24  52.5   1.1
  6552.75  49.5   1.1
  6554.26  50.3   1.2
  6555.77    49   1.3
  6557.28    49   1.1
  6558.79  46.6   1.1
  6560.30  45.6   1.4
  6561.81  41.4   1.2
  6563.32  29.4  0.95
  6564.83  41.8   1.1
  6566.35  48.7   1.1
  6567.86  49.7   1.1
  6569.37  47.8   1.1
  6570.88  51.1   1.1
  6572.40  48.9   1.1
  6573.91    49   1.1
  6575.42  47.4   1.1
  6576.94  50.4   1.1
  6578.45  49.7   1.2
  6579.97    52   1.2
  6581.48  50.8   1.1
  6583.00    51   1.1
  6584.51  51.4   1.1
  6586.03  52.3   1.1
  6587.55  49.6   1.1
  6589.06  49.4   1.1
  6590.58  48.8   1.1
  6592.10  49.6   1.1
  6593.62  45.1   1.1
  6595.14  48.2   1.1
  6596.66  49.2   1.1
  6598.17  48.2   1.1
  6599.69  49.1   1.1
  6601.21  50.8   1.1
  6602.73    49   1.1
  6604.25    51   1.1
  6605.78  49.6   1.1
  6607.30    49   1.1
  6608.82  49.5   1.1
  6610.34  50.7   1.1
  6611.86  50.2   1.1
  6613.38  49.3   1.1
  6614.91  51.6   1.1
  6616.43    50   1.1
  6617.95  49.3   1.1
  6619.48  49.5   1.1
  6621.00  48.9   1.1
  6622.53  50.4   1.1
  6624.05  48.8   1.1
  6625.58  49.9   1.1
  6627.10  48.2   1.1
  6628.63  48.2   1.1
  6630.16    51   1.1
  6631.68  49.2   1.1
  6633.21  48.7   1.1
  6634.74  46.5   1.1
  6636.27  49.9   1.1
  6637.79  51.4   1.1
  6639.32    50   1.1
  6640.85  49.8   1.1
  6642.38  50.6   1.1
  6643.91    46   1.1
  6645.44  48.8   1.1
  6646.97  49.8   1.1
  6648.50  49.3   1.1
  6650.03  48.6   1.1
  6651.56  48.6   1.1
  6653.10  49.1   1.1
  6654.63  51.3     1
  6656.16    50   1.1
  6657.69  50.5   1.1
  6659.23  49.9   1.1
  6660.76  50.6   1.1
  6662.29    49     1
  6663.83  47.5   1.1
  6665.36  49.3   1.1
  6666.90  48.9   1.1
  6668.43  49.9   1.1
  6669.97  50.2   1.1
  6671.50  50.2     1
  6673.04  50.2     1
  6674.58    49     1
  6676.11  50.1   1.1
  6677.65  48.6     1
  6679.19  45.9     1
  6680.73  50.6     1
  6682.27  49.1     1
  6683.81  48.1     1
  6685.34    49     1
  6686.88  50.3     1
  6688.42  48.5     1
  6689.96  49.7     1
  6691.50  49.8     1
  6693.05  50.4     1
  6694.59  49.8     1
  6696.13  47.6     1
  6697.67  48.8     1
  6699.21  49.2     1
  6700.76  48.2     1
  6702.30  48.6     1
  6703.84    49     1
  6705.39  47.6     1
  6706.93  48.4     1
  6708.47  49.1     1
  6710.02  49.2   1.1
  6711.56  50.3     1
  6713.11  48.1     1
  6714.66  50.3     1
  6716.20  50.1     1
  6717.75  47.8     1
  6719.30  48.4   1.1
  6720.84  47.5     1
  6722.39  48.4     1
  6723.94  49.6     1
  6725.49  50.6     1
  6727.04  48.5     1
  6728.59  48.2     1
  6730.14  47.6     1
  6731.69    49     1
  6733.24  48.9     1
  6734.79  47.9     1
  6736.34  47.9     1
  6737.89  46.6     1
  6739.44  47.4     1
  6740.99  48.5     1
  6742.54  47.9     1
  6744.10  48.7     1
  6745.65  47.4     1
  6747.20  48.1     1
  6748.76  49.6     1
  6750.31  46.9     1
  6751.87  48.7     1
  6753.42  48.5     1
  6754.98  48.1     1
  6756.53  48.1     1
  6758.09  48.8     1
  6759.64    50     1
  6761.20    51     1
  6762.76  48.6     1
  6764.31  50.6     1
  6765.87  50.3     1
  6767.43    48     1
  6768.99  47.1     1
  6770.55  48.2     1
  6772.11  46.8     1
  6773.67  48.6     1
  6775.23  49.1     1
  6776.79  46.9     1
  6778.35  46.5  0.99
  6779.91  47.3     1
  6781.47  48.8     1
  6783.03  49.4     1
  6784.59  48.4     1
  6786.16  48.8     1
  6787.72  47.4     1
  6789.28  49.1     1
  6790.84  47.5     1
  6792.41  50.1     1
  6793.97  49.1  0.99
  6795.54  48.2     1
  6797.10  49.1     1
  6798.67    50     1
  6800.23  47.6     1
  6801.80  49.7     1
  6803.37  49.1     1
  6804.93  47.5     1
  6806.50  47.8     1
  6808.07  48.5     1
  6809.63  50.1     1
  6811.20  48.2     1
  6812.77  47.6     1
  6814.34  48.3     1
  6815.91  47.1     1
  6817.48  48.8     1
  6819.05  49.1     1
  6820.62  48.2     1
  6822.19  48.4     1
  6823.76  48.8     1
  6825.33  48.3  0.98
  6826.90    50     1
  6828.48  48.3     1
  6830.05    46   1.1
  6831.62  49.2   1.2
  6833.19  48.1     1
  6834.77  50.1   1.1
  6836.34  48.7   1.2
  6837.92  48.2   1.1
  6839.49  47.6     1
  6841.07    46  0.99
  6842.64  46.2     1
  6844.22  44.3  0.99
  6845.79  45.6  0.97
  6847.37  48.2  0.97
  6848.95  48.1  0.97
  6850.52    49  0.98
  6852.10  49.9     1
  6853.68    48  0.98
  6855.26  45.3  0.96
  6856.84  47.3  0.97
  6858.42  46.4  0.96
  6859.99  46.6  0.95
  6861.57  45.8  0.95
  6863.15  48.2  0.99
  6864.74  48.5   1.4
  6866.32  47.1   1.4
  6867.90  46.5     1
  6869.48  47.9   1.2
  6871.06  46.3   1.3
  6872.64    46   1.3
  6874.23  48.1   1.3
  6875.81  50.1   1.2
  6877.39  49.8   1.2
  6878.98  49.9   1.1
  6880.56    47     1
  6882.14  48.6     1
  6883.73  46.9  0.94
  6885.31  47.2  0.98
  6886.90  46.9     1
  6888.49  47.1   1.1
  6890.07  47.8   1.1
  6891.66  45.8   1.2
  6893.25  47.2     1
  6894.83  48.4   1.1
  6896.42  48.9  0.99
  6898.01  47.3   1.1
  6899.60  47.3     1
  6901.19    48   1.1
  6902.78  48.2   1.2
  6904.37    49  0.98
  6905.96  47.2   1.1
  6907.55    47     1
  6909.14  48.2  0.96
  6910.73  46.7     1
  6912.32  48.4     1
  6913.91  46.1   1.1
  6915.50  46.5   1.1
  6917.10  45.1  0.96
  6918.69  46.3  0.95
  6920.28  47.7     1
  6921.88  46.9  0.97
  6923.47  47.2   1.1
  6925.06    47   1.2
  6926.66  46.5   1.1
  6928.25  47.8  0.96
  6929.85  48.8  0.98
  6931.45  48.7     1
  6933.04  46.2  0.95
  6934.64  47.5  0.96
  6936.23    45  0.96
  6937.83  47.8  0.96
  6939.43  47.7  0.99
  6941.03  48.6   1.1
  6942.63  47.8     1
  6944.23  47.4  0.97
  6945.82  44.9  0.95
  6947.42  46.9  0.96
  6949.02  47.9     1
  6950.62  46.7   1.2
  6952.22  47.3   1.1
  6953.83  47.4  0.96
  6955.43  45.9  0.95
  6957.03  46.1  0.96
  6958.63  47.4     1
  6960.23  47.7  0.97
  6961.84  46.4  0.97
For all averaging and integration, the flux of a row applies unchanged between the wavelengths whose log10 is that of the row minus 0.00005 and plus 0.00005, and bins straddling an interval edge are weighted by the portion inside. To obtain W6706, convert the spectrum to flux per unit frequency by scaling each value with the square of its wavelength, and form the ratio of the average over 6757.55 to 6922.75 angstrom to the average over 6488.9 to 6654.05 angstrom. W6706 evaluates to 1.06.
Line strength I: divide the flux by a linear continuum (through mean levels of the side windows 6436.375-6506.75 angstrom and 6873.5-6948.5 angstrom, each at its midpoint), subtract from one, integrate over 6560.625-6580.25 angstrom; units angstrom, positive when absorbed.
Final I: 1.01 angstrom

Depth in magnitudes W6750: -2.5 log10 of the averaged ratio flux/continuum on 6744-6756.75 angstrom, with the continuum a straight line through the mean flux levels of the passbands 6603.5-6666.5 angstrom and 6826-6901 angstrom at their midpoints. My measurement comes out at 0.007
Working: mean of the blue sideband 49.5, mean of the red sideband 47.6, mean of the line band 48.2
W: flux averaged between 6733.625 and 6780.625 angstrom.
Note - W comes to 48.3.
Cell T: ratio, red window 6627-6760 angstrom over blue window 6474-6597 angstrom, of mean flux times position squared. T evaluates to 1.04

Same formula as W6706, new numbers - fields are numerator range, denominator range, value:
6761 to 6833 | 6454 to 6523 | 1.07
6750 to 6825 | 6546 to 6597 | 1.07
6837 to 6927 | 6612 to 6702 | 1.03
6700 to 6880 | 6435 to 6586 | 1.06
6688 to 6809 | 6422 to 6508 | 1.07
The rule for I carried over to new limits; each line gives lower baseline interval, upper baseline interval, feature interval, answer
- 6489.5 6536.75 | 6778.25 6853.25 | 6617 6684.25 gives -0.5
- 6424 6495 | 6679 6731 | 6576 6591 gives -0.3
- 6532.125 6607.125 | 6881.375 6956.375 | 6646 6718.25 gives -1.3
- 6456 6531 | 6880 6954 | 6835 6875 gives 0.4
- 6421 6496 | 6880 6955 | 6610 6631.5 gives -0.3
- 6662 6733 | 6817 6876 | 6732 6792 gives 0.1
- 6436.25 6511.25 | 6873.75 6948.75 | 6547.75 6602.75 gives 0.7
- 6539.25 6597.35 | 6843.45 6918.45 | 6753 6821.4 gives -1.1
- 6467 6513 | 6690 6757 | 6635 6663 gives -0.4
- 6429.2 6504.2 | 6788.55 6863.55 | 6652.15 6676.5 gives -0.5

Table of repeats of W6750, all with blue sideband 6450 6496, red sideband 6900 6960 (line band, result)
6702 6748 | -0.01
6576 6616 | -0.02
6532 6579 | 0.02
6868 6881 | -0.01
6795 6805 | -0.02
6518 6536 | -0.02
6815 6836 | -0.02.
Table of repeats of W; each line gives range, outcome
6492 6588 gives 49.1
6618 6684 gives 49.3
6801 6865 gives 47.9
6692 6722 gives 48.9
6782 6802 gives 48.8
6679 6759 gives 48.7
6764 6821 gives 48.4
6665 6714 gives 49.1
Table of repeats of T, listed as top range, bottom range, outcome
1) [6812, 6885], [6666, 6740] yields 1.02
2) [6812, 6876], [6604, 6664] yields 1.03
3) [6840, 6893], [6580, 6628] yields 1.03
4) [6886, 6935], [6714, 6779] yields 1.02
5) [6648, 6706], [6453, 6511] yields 1.05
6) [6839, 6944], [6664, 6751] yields 1.02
